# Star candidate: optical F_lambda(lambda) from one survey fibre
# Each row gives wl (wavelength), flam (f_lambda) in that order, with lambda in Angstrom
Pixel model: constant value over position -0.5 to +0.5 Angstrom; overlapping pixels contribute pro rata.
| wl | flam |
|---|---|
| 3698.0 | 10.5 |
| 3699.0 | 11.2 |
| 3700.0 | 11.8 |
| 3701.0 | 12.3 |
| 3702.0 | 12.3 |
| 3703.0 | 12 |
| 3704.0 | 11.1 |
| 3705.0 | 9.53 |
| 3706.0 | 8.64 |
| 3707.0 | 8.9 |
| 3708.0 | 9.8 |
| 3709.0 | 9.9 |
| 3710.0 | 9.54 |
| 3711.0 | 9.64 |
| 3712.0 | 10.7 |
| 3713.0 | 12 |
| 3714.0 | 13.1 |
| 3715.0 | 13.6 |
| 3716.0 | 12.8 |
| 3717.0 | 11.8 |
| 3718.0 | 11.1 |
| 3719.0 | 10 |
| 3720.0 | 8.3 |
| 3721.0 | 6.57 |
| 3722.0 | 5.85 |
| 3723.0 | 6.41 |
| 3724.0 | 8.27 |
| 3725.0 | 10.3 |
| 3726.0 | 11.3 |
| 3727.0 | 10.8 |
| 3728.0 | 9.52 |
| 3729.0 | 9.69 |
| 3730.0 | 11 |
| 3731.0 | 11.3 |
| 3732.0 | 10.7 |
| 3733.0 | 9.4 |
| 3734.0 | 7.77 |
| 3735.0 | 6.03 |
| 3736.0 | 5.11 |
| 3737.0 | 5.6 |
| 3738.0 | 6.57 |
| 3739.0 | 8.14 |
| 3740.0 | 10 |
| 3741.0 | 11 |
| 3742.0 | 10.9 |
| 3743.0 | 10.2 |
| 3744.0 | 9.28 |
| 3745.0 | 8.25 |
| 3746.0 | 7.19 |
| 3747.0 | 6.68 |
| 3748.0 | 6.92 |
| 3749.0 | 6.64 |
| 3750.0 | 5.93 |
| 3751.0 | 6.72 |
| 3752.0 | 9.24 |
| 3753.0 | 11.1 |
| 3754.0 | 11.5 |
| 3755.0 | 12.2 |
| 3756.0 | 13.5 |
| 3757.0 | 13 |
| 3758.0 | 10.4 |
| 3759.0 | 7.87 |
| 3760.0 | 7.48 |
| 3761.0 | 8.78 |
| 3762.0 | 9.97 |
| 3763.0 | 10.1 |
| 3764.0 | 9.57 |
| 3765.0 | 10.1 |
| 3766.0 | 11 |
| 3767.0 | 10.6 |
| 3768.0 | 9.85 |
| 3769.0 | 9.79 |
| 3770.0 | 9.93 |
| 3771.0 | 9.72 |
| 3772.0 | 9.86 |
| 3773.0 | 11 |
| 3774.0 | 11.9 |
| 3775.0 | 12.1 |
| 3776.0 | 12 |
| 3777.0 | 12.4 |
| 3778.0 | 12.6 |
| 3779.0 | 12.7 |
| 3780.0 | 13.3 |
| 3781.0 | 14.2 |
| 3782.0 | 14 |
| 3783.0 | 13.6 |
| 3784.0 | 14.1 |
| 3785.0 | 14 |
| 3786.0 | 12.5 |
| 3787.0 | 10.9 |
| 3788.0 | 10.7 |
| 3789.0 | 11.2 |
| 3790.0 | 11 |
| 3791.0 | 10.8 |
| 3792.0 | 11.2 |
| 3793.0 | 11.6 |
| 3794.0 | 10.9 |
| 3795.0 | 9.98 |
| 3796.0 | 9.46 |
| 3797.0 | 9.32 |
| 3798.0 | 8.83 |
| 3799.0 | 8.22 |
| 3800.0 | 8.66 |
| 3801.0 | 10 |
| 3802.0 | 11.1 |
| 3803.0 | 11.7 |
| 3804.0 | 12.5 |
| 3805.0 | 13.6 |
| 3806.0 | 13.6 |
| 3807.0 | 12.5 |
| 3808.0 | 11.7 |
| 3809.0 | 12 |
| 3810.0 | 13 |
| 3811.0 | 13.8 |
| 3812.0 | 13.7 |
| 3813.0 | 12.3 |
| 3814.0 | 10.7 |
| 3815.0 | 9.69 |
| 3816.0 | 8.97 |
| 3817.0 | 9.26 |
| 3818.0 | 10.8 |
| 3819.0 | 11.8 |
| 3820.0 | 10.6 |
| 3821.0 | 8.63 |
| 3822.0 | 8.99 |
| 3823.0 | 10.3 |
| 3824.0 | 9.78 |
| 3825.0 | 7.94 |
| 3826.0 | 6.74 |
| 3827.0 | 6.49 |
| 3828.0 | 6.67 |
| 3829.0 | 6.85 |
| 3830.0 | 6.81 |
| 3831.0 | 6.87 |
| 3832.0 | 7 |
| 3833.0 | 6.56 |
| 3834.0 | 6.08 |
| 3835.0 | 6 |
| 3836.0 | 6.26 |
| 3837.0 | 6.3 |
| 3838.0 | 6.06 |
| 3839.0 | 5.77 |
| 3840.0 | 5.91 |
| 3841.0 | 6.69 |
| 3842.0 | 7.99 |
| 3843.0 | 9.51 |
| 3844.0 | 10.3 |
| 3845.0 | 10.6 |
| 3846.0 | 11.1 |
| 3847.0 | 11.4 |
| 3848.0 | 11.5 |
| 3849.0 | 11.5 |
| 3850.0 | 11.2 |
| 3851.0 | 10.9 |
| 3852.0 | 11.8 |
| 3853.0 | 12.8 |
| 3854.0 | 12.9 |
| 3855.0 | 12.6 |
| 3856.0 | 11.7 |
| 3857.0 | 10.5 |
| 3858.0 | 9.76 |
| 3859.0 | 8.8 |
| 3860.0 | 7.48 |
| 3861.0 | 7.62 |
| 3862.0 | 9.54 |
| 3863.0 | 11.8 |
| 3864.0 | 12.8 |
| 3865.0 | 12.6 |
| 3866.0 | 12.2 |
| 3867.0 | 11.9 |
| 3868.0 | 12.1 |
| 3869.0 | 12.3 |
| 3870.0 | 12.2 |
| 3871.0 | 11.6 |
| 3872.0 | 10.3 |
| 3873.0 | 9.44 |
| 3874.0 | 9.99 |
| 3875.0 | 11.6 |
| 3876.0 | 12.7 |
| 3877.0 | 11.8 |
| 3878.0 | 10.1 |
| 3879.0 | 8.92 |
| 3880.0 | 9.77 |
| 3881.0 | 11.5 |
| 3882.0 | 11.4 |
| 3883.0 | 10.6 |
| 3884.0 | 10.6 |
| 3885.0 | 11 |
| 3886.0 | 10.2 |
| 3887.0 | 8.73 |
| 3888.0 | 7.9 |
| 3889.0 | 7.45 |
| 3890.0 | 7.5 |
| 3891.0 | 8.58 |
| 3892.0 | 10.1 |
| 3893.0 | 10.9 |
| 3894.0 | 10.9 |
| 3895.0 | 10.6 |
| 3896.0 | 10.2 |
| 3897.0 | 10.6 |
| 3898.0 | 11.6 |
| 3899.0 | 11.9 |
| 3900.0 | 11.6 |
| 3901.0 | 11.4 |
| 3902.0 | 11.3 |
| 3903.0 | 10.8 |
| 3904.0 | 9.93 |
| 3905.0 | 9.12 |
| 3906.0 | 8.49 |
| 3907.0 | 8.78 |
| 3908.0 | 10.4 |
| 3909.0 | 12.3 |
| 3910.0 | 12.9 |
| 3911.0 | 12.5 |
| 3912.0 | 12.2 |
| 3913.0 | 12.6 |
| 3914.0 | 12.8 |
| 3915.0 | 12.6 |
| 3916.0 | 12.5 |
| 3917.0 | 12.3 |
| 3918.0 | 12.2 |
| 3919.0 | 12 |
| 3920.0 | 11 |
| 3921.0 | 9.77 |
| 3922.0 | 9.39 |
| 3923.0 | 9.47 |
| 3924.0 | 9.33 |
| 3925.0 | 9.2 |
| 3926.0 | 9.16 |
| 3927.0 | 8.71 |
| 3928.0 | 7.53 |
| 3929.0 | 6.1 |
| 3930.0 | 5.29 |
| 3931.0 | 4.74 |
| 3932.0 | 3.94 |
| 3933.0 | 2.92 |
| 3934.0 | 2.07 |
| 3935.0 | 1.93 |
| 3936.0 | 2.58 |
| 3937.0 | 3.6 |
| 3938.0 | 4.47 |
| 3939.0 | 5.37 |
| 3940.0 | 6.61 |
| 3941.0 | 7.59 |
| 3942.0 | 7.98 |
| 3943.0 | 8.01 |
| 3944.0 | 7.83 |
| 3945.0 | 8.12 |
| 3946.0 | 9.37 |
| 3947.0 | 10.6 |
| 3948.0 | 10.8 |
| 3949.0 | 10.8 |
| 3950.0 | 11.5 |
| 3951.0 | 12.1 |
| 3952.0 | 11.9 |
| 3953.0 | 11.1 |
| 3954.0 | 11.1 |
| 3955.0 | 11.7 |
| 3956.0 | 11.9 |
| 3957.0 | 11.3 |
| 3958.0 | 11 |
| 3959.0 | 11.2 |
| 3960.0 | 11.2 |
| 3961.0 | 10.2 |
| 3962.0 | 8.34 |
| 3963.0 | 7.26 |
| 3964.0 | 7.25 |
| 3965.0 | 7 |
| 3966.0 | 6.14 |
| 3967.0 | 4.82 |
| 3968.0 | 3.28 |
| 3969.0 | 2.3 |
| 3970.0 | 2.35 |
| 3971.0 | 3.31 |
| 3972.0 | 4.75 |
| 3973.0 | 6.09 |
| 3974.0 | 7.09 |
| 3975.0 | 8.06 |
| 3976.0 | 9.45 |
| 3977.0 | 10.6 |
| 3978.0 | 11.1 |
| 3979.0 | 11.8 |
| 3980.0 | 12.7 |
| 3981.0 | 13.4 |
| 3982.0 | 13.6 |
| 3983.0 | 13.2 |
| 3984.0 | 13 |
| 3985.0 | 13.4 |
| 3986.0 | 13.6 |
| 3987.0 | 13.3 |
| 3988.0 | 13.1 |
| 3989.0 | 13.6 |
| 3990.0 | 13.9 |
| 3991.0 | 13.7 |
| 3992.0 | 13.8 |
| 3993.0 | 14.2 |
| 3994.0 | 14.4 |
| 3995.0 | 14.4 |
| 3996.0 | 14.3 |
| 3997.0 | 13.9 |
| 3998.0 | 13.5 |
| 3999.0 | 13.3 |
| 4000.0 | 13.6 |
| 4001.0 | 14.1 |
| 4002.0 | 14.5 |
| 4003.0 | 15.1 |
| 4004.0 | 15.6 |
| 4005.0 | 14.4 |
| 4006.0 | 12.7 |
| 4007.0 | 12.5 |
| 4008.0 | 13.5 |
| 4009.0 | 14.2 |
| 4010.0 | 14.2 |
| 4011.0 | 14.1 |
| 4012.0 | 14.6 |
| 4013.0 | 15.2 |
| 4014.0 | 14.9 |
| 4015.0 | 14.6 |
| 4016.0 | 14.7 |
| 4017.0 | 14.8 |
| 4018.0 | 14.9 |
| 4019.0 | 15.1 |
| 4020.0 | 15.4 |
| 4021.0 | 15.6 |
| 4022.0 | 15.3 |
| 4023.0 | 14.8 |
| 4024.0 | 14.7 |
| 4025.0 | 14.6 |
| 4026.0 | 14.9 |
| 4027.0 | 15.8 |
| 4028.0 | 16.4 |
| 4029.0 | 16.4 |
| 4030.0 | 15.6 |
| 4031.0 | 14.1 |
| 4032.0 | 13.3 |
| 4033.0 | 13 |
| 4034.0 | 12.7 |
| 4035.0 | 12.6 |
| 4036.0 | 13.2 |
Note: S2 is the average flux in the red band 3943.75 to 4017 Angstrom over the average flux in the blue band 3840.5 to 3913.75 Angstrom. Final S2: 1.1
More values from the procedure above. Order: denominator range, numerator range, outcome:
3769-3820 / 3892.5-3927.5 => 0.95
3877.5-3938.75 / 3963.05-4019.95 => 1.27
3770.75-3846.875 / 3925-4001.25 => 0.92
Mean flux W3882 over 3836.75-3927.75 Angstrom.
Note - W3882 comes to 10.5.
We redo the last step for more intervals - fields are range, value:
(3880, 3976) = 8.95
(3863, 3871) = 12.2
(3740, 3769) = 9.51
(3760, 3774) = 10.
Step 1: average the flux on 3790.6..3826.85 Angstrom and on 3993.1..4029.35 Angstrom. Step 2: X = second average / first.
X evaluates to 1.37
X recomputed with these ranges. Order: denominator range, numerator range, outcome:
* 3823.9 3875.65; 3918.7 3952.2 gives 0.80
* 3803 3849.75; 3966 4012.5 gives 1.24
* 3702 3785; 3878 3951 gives 0.92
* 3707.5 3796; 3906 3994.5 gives 0.93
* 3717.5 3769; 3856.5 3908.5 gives 1.14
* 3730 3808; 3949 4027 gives 1.16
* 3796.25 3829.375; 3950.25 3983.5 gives 0.88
